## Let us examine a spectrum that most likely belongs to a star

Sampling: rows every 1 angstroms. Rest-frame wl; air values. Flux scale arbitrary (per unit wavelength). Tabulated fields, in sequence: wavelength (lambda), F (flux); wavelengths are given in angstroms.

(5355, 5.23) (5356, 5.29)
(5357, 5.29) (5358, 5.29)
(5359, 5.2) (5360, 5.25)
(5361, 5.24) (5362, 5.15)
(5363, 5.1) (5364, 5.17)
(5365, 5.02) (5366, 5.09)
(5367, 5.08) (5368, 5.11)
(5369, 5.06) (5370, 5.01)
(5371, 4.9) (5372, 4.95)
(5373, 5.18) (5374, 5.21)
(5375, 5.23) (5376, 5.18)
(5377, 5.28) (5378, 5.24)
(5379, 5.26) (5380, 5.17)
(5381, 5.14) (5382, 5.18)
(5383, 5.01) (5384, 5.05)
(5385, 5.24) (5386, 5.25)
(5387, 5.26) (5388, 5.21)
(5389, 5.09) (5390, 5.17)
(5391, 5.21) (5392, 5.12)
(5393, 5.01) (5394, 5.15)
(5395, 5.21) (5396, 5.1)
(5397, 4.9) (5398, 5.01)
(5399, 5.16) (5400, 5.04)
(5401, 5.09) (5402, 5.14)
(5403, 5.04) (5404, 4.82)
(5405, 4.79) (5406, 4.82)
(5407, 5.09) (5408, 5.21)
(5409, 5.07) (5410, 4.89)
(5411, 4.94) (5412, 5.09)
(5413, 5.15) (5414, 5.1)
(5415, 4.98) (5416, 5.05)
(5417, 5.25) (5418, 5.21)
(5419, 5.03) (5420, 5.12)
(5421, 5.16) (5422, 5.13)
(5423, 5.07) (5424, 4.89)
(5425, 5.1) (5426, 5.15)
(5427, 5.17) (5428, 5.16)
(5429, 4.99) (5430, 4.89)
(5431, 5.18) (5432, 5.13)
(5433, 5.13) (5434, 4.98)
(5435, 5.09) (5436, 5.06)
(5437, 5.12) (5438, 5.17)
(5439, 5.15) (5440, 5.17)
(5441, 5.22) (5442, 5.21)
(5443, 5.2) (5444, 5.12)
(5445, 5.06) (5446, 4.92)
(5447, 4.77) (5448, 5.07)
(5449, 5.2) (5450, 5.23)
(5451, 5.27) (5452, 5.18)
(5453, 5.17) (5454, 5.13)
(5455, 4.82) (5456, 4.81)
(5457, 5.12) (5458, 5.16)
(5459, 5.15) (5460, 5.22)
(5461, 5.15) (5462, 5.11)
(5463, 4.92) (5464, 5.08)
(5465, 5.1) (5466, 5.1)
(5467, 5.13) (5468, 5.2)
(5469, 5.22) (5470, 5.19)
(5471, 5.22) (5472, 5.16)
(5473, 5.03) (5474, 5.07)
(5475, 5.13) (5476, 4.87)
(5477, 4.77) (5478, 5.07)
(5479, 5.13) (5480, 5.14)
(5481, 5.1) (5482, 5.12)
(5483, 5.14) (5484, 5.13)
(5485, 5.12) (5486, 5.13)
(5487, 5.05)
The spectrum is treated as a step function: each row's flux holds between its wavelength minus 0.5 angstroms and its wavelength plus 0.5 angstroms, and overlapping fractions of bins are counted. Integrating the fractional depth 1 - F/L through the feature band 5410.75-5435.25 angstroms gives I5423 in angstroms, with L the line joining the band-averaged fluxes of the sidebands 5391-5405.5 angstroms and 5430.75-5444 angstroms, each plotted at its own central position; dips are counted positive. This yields 0.1 angstroms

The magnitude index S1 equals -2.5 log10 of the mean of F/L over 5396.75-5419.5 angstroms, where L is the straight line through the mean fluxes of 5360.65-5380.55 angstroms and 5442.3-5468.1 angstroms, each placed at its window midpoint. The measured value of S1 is 0.02 mag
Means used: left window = 5.13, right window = 5.09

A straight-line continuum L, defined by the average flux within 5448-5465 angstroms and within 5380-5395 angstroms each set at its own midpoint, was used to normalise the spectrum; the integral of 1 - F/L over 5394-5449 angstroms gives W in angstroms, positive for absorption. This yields 0.6 angstroms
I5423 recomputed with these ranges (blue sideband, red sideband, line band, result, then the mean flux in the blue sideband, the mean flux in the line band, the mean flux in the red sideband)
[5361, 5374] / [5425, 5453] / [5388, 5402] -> 0.0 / 5.08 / 5.1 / 5.11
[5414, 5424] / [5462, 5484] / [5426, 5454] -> -0.1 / 5.1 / 5.11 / 5.09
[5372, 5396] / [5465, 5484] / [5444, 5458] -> 0.1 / 5.17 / 5.06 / 5.1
